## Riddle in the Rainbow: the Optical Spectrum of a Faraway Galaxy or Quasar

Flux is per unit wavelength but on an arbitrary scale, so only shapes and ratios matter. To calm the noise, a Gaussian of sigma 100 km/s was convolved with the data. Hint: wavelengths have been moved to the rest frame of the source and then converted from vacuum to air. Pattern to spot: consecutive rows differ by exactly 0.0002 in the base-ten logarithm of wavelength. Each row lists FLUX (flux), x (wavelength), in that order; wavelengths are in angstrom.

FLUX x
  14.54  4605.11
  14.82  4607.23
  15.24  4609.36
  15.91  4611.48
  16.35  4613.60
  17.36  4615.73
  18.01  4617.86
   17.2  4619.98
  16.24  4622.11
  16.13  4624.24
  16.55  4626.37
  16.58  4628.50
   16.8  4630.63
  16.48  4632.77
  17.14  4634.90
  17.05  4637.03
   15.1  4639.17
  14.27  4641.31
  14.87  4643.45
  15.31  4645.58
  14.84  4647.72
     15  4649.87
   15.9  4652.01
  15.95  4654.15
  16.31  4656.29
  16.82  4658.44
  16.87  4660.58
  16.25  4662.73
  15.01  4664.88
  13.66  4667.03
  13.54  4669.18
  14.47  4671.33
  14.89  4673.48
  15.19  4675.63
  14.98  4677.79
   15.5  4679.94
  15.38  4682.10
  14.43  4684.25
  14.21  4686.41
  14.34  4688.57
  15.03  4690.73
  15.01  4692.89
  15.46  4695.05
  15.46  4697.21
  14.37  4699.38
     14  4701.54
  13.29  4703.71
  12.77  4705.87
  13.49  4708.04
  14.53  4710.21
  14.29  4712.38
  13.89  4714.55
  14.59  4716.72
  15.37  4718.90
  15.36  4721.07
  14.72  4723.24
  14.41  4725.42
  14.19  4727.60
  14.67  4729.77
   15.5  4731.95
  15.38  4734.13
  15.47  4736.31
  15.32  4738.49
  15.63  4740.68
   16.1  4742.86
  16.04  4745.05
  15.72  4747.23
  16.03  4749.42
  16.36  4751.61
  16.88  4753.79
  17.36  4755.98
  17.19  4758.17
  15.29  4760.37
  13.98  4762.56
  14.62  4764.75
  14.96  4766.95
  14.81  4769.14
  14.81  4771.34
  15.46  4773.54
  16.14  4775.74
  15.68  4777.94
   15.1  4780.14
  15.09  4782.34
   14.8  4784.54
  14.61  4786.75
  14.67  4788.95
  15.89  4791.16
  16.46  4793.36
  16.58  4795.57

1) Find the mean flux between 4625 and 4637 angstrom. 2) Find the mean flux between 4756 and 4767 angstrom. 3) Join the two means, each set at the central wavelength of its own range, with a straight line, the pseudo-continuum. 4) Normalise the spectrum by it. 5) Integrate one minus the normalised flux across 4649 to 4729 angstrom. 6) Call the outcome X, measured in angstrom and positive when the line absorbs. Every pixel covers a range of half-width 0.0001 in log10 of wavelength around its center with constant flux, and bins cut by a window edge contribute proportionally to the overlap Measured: 6.6 angstrom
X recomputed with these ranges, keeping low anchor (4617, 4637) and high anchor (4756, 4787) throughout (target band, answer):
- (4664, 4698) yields 3.03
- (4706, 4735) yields 2.25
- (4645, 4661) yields 0.65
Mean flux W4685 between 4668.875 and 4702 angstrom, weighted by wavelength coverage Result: 14.8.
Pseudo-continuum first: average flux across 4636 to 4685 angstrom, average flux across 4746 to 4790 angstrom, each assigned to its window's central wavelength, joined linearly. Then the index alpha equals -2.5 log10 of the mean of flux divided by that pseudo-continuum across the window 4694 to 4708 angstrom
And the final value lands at 0.09 mag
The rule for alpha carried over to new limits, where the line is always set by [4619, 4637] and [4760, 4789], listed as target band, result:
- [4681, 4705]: 0.09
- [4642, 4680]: 0.07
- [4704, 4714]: 0.15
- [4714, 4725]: 0.06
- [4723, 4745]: 0.02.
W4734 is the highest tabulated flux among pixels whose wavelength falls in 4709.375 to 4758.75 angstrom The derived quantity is 17.36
